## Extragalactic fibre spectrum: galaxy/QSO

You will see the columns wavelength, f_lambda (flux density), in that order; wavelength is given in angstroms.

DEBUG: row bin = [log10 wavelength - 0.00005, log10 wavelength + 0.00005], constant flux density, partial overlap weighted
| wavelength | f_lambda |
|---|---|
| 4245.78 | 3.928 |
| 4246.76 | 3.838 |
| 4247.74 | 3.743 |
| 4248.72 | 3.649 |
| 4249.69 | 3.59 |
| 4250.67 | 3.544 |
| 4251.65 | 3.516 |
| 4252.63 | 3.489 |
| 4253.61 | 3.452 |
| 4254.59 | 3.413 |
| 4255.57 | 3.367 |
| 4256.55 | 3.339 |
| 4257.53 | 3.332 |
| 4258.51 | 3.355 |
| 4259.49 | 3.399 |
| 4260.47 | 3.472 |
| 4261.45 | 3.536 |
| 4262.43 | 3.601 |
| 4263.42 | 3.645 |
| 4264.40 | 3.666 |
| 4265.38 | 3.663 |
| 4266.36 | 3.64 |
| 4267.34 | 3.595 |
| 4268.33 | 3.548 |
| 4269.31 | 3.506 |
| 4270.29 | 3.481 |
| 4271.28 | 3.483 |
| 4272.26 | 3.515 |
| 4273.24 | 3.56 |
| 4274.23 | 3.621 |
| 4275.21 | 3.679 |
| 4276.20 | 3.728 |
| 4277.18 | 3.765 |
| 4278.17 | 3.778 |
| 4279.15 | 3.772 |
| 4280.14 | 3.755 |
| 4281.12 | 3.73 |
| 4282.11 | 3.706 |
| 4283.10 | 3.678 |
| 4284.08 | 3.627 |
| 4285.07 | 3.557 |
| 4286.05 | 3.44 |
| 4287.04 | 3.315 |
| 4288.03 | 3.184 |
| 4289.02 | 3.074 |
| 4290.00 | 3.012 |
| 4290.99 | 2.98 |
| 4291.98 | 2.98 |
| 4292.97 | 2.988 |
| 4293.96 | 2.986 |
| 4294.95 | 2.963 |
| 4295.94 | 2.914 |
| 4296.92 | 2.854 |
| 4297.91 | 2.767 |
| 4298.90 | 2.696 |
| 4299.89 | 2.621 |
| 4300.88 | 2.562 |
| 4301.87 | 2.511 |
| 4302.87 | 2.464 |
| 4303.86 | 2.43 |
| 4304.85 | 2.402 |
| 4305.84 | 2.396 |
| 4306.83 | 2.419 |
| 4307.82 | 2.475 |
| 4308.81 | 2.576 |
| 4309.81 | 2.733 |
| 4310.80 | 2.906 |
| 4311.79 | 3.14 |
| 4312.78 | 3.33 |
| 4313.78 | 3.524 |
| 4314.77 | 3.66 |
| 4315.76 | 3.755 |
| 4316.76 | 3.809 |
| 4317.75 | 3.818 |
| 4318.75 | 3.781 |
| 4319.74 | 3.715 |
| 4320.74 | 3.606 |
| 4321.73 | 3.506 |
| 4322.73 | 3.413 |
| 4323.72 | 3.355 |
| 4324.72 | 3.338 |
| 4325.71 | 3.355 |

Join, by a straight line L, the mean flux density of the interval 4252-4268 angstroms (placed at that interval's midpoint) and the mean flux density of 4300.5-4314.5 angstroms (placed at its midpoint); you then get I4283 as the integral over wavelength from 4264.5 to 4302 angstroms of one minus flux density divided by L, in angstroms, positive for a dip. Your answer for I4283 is -2.5 angstroms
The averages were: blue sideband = 3.5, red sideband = 2.72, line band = 3.33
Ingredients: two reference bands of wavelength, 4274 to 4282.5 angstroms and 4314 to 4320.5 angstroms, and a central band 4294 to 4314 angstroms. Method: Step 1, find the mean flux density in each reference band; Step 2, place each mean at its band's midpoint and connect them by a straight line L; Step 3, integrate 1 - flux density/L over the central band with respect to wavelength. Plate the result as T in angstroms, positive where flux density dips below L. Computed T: 5.4 angstroms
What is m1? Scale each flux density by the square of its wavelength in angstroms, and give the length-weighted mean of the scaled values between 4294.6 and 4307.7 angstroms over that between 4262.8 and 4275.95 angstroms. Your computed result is 0.74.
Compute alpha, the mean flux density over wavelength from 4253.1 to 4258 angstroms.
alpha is 3.38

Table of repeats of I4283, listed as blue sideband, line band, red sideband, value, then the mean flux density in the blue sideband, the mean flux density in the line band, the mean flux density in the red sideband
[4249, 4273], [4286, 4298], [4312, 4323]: 1.8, 3.51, 3.03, 3.62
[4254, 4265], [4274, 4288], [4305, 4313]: -2.2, 3.47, 3.64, 2.71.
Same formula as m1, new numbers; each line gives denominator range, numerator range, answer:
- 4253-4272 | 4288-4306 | 0.81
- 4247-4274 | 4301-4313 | 0.76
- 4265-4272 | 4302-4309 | 0.70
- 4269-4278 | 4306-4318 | 0.89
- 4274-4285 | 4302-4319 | 0.82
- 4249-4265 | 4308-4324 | 1.00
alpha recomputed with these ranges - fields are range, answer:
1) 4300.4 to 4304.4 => 2.49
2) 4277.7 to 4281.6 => 3.76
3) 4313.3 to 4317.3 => 3.69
